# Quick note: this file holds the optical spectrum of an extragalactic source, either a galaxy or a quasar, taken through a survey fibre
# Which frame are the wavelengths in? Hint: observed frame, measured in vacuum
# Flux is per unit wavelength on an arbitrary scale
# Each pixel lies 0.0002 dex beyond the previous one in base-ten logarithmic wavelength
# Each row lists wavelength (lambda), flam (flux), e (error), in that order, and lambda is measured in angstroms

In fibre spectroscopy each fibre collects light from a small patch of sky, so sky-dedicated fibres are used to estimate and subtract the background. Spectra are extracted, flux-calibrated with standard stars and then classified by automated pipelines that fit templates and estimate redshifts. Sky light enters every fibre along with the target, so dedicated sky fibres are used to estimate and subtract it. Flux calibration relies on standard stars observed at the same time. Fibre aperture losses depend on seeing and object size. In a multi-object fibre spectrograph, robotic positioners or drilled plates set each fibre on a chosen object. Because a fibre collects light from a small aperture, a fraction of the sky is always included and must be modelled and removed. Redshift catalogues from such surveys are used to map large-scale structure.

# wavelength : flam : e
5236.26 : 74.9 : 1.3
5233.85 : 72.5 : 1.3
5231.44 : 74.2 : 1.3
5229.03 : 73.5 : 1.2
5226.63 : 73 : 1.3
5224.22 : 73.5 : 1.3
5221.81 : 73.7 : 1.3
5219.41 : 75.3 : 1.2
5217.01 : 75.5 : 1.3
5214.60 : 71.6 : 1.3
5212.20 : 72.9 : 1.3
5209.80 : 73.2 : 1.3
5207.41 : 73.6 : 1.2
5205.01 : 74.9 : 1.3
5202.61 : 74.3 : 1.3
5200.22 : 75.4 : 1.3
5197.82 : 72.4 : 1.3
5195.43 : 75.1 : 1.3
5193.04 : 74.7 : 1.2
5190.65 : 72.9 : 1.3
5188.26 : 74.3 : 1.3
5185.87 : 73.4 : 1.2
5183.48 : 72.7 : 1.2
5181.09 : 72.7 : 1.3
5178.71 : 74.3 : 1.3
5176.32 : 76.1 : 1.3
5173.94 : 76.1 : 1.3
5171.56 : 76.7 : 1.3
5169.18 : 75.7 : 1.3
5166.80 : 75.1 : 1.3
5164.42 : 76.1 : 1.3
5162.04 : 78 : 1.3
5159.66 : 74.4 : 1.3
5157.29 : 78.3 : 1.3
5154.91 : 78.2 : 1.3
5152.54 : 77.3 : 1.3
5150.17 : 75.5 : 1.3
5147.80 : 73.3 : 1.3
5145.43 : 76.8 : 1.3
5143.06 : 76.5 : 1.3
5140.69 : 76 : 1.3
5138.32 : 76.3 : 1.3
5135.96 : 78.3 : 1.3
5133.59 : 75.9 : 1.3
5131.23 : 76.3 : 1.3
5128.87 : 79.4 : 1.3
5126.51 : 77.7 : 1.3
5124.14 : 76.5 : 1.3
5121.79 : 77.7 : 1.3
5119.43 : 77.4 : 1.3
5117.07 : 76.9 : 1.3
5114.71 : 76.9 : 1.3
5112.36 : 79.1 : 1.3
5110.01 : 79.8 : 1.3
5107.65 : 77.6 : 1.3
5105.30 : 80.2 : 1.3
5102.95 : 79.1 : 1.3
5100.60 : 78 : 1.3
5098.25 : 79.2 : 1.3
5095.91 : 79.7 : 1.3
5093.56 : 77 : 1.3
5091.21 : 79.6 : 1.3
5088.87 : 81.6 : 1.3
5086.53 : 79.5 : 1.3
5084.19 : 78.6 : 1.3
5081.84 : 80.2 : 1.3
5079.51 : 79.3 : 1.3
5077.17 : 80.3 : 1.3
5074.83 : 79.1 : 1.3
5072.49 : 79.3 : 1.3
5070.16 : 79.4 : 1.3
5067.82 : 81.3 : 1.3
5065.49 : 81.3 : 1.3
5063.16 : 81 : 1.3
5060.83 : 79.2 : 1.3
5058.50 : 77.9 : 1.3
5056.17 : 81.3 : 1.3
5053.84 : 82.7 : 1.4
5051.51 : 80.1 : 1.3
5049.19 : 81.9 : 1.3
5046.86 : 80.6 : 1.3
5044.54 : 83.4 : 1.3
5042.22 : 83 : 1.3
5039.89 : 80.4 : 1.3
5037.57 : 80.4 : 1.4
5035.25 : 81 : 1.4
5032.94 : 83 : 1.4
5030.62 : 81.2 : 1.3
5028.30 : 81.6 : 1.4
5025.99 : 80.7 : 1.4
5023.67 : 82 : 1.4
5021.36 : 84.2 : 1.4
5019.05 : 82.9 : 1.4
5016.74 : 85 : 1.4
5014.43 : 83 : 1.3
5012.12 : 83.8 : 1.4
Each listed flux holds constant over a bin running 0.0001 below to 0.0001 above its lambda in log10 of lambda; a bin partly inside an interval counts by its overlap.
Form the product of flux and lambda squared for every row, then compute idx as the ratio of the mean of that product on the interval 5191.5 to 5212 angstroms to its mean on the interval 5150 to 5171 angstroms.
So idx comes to 1.0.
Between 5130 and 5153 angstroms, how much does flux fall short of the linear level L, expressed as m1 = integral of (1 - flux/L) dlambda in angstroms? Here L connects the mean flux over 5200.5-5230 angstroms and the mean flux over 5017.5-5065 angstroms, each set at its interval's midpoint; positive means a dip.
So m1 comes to 0.3 angstroms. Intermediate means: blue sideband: 81.5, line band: 76.2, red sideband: 73.8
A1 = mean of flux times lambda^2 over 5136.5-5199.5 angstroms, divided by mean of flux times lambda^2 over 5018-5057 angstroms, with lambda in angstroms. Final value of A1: 1.0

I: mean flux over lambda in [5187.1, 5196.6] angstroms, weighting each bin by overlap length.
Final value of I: 74.3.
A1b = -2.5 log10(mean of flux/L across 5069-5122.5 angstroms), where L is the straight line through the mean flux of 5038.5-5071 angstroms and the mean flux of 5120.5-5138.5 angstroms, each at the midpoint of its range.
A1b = 0.00 mag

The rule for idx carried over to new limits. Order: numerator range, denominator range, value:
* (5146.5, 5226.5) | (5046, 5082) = 0.98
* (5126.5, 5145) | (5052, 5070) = 0.98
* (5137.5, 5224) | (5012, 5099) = 0.97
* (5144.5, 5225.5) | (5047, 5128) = 0.98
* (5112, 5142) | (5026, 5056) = 0.98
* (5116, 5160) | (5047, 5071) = 0.98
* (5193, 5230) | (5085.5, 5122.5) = 0.98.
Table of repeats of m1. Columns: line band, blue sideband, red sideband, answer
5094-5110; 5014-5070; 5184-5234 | -0.03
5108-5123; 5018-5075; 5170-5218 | -0.01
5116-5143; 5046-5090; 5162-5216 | 0.05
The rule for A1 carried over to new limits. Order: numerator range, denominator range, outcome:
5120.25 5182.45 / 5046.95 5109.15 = 0.98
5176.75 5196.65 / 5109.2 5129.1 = 0.97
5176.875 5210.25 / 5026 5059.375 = 0.96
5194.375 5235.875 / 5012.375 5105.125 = 0.97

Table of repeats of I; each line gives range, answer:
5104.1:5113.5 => 79.2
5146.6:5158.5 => 76.6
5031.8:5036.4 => 82.1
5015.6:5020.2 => 84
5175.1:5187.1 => 73.8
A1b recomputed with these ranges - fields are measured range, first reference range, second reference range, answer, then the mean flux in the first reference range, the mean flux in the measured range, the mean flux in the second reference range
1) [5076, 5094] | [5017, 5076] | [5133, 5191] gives 0.00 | 81.2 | 79.6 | 75.7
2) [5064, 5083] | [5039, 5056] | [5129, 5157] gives 0.00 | 81.7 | 80.1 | 76.6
